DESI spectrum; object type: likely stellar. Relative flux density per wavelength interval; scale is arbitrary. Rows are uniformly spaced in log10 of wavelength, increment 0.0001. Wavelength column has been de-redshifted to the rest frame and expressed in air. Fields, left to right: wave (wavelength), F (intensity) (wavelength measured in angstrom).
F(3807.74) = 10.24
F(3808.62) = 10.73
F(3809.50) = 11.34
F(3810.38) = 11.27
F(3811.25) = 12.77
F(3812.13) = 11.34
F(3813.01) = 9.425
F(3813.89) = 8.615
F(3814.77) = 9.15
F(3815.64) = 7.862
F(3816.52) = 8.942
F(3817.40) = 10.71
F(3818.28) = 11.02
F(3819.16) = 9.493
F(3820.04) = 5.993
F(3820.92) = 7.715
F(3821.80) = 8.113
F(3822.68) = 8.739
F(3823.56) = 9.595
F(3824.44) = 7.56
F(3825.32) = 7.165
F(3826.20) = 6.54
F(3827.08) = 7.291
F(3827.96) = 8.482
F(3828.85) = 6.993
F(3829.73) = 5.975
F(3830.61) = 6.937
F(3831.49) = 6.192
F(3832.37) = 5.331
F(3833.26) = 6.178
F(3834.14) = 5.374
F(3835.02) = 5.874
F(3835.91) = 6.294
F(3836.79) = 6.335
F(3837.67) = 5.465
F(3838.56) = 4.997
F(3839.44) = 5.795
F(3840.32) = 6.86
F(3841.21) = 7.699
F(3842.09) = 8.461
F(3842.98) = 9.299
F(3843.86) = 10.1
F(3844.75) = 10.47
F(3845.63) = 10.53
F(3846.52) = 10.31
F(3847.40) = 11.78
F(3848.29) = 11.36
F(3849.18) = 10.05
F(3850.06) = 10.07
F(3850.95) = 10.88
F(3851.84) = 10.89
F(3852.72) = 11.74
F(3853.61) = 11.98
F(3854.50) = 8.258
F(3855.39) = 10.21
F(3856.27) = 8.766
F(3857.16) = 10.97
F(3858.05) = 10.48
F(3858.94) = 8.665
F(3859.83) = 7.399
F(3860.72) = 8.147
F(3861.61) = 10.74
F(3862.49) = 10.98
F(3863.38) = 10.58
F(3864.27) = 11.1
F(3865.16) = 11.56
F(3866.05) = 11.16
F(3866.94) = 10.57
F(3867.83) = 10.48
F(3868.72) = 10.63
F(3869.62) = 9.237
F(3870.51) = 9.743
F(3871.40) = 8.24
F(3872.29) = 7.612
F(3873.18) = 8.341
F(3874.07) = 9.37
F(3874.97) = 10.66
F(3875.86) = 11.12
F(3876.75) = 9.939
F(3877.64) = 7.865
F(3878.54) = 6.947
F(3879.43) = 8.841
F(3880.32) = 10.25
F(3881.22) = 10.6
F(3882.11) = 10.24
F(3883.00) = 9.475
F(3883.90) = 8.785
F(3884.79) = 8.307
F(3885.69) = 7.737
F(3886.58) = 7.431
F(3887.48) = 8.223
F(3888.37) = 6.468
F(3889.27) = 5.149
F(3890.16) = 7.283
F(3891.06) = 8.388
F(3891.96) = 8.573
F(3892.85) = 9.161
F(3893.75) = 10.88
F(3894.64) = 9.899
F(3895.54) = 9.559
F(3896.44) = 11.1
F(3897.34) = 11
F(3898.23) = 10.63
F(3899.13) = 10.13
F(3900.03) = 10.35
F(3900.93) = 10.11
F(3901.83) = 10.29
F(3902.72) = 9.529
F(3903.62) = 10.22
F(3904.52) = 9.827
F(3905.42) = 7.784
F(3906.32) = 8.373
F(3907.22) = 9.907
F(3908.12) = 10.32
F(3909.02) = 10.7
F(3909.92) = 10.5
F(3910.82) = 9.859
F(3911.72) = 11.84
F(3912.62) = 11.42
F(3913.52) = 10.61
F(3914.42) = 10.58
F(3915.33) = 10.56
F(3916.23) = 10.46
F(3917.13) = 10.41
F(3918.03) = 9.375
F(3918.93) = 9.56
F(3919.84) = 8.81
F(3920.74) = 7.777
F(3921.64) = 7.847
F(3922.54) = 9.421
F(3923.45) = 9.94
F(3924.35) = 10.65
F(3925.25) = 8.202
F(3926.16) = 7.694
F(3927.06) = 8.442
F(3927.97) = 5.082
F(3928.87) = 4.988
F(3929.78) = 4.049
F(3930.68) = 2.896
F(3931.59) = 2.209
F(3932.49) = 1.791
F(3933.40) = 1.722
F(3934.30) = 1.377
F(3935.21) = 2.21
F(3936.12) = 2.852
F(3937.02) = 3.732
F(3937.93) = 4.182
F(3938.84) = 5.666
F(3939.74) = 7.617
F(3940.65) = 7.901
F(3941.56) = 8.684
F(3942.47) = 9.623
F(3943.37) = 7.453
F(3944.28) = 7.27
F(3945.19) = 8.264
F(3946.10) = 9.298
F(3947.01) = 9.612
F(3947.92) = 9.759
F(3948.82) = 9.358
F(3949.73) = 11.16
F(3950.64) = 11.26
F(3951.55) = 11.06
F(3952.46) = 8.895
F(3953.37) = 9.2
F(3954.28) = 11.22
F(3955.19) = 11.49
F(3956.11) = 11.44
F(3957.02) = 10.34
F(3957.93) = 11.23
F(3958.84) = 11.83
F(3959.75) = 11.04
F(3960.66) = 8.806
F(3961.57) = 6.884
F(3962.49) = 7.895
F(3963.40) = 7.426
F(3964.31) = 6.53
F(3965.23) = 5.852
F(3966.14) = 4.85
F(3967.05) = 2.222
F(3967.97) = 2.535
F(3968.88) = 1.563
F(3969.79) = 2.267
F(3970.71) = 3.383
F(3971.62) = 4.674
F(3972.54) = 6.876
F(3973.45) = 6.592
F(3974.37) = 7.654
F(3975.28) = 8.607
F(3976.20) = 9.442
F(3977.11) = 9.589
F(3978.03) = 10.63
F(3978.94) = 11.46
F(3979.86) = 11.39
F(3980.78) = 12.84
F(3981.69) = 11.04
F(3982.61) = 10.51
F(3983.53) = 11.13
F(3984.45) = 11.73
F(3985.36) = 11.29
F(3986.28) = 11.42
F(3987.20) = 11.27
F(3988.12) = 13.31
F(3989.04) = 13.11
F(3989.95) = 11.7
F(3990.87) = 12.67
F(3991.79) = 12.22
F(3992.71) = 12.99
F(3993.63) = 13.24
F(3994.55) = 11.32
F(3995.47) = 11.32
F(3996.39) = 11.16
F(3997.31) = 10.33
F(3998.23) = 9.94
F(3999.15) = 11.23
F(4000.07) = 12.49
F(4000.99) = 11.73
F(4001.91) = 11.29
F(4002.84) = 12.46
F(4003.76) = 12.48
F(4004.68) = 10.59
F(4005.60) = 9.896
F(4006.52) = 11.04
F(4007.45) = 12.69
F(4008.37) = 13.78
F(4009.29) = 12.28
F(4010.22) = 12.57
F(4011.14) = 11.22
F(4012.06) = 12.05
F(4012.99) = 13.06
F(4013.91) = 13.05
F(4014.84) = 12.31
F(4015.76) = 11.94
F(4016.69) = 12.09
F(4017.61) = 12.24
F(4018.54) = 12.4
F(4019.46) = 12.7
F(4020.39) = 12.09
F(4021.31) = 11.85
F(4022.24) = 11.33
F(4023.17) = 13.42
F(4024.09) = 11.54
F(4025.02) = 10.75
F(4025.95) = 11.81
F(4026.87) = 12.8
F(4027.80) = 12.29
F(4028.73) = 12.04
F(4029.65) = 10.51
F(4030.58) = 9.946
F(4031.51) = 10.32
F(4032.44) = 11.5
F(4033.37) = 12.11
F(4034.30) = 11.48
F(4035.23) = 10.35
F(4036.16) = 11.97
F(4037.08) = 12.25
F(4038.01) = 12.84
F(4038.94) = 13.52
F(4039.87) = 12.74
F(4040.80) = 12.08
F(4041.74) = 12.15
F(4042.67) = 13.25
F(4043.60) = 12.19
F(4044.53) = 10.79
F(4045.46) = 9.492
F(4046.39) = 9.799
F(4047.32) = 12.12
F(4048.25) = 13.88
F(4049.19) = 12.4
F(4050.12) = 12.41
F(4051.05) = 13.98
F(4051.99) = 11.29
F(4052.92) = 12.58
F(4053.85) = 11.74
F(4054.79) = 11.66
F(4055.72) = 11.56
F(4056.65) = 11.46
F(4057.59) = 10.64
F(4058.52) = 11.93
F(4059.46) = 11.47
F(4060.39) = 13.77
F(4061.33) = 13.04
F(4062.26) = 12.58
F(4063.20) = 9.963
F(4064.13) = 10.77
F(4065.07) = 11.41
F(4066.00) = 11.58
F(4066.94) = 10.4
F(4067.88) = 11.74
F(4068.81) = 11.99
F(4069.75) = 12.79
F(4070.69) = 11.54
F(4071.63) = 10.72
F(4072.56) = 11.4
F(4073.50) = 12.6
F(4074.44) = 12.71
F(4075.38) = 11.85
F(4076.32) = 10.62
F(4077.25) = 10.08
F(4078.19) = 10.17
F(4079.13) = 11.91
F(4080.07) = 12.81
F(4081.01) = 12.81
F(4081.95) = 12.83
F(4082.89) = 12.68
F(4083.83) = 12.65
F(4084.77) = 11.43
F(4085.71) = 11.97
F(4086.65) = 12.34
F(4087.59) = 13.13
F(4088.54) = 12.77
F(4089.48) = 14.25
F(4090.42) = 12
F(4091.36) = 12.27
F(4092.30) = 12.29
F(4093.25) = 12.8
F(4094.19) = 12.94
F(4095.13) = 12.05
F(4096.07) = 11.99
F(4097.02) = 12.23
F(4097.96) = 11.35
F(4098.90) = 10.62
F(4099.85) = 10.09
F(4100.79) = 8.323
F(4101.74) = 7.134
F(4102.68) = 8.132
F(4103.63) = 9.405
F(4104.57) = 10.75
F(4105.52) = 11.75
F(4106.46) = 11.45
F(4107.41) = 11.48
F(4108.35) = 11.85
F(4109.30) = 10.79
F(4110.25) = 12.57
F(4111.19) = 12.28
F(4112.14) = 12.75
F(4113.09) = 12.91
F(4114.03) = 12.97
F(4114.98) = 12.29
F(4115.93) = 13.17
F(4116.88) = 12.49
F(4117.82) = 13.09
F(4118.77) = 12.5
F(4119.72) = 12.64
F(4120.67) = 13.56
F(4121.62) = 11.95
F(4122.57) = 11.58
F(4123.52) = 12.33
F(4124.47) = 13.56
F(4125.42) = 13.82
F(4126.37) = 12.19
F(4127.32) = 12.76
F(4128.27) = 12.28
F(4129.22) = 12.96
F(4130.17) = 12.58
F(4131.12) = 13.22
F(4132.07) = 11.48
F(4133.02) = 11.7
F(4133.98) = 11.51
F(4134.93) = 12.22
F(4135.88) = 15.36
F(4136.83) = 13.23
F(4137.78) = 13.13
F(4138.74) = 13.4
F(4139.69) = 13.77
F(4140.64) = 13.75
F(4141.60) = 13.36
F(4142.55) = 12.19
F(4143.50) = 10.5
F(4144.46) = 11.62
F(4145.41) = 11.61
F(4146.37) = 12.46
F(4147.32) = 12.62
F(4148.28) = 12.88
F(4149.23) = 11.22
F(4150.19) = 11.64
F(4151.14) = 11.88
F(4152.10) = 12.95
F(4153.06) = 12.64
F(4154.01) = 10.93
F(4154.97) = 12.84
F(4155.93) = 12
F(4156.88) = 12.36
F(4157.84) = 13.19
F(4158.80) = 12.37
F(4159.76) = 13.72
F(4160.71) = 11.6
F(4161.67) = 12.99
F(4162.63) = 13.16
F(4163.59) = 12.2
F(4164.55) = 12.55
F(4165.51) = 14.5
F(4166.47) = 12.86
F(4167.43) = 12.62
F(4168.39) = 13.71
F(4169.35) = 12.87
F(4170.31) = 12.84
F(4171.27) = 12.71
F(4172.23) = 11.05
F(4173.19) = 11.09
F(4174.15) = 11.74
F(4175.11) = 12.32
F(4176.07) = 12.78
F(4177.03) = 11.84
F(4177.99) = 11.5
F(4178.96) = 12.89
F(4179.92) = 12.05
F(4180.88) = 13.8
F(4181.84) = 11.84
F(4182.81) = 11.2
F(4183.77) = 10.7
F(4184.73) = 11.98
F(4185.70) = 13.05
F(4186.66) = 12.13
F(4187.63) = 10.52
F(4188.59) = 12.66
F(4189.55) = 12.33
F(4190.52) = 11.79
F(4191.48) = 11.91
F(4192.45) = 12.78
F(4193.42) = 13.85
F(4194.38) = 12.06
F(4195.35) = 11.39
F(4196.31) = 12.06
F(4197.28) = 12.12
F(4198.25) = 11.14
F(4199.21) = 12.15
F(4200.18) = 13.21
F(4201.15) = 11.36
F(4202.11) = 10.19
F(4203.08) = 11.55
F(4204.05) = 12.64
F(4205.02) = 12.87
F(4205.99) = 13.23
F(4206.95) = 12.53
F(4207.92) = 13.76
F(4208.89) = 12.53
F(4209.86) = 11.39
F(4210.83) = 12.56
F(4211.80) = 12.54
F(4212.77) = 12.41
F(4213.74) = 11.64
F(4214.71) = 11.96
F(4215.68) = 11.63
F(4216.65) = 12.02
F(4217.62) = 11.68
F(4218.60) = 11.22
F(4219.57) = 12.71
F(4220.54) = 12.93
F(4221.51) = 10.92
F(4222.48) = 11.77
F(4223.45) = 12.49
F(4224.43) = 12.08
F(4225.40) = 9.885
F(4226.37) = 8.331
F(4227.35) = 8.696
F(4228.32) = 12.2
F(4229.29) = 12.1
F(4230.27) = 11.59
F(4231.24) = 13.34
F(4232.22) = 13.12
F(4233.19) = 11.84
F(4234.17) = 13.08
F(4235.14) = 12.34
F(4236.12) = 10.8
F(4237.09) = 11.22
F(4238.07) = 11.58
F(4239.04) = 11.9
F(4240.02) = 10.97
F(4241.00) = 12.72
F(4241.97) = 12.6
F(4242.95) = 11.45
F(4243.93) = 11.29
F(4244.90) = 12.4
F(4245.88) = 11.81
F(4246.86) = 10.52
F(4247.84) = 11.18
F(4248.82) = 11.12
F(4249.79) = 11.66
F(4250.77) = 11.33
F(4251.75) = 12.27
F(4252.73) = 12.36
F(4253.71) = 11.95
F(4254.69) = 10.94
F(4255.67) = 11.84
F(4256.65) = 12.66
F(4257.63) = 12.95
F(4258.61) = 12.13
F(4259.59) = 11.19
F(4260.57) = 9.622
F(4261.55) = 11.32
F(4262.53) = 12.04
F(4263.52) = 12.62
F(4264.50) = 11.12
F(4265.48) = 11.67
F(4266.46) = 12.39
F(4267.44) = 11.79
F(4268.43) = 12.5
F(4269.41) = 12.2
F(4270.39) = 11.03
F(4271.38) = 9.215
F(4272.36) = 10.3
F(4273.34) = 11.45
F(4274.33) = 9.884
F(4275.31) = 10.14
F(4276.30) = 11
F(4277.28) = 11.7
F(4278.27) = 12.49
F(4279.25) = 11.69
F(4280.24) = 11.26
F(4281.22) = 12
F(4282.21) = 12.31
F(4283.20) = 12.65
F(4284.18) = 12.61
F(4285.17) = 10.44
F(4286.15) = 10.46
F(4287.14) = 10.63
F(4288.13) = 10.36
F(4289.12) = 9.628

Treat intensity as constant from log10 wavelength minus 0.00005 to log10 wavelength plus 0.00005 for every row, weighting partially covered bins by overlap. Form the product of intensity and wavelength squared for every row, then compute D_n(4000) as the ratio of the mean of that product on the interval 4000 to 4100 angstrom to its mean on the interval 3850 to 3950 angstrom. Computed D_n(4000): 1.47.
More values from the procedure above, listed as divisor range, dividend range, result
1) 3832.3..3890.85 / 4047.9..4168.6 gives 1.53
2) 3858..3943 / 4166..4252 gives 1.63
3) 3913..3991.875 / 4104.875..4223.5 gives 1.66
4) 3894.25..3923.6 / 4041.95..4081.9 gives 1.28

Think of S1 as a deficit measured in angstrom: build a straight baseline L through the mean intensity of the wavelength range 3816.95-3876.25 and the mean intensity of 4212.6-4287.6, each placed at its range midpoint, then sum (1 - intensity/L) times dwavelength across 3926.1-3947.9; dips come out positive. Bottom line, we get 8.8 angstrom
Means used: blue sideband 8.86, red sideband 11.6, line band 5.66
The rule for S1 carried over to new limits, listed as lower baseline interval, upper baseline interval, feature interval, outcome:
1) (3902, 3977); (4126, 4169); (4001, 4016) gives -4.2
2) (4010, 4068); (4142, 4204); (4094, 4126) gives 0.9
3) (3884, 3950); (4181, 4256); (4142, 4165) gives -2.4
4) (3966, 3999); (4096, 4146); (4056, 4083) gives -1.5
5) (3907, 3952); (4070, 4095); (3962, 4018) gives -2.8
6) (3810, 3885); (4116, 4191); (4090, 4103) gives 0.8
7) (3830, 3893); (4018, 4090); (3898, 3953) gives 9.2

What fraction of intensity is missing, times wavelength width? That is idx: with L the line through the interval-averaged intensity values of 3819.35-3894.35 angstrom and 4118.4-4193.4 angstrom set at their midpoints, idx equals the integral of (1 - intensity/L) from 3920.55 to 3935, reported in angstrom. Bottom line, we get 5.7 angstrom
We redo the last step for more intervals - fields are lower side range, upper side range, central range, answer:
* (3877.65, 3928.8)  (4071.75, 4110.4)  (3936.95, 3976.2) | 8.3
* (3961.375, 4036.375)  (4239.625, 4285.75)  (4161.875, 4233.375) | -5.0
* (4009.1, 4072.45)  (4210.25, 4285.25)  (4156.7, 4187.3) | -1.8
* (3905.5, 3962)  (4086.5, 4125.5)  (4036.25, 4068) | -3.4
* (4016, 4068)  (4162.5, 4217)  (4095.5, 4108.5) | 1.7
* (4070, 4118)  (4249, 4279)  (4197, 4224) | -1.2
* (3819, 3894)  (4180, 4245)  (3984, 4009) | -4.5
